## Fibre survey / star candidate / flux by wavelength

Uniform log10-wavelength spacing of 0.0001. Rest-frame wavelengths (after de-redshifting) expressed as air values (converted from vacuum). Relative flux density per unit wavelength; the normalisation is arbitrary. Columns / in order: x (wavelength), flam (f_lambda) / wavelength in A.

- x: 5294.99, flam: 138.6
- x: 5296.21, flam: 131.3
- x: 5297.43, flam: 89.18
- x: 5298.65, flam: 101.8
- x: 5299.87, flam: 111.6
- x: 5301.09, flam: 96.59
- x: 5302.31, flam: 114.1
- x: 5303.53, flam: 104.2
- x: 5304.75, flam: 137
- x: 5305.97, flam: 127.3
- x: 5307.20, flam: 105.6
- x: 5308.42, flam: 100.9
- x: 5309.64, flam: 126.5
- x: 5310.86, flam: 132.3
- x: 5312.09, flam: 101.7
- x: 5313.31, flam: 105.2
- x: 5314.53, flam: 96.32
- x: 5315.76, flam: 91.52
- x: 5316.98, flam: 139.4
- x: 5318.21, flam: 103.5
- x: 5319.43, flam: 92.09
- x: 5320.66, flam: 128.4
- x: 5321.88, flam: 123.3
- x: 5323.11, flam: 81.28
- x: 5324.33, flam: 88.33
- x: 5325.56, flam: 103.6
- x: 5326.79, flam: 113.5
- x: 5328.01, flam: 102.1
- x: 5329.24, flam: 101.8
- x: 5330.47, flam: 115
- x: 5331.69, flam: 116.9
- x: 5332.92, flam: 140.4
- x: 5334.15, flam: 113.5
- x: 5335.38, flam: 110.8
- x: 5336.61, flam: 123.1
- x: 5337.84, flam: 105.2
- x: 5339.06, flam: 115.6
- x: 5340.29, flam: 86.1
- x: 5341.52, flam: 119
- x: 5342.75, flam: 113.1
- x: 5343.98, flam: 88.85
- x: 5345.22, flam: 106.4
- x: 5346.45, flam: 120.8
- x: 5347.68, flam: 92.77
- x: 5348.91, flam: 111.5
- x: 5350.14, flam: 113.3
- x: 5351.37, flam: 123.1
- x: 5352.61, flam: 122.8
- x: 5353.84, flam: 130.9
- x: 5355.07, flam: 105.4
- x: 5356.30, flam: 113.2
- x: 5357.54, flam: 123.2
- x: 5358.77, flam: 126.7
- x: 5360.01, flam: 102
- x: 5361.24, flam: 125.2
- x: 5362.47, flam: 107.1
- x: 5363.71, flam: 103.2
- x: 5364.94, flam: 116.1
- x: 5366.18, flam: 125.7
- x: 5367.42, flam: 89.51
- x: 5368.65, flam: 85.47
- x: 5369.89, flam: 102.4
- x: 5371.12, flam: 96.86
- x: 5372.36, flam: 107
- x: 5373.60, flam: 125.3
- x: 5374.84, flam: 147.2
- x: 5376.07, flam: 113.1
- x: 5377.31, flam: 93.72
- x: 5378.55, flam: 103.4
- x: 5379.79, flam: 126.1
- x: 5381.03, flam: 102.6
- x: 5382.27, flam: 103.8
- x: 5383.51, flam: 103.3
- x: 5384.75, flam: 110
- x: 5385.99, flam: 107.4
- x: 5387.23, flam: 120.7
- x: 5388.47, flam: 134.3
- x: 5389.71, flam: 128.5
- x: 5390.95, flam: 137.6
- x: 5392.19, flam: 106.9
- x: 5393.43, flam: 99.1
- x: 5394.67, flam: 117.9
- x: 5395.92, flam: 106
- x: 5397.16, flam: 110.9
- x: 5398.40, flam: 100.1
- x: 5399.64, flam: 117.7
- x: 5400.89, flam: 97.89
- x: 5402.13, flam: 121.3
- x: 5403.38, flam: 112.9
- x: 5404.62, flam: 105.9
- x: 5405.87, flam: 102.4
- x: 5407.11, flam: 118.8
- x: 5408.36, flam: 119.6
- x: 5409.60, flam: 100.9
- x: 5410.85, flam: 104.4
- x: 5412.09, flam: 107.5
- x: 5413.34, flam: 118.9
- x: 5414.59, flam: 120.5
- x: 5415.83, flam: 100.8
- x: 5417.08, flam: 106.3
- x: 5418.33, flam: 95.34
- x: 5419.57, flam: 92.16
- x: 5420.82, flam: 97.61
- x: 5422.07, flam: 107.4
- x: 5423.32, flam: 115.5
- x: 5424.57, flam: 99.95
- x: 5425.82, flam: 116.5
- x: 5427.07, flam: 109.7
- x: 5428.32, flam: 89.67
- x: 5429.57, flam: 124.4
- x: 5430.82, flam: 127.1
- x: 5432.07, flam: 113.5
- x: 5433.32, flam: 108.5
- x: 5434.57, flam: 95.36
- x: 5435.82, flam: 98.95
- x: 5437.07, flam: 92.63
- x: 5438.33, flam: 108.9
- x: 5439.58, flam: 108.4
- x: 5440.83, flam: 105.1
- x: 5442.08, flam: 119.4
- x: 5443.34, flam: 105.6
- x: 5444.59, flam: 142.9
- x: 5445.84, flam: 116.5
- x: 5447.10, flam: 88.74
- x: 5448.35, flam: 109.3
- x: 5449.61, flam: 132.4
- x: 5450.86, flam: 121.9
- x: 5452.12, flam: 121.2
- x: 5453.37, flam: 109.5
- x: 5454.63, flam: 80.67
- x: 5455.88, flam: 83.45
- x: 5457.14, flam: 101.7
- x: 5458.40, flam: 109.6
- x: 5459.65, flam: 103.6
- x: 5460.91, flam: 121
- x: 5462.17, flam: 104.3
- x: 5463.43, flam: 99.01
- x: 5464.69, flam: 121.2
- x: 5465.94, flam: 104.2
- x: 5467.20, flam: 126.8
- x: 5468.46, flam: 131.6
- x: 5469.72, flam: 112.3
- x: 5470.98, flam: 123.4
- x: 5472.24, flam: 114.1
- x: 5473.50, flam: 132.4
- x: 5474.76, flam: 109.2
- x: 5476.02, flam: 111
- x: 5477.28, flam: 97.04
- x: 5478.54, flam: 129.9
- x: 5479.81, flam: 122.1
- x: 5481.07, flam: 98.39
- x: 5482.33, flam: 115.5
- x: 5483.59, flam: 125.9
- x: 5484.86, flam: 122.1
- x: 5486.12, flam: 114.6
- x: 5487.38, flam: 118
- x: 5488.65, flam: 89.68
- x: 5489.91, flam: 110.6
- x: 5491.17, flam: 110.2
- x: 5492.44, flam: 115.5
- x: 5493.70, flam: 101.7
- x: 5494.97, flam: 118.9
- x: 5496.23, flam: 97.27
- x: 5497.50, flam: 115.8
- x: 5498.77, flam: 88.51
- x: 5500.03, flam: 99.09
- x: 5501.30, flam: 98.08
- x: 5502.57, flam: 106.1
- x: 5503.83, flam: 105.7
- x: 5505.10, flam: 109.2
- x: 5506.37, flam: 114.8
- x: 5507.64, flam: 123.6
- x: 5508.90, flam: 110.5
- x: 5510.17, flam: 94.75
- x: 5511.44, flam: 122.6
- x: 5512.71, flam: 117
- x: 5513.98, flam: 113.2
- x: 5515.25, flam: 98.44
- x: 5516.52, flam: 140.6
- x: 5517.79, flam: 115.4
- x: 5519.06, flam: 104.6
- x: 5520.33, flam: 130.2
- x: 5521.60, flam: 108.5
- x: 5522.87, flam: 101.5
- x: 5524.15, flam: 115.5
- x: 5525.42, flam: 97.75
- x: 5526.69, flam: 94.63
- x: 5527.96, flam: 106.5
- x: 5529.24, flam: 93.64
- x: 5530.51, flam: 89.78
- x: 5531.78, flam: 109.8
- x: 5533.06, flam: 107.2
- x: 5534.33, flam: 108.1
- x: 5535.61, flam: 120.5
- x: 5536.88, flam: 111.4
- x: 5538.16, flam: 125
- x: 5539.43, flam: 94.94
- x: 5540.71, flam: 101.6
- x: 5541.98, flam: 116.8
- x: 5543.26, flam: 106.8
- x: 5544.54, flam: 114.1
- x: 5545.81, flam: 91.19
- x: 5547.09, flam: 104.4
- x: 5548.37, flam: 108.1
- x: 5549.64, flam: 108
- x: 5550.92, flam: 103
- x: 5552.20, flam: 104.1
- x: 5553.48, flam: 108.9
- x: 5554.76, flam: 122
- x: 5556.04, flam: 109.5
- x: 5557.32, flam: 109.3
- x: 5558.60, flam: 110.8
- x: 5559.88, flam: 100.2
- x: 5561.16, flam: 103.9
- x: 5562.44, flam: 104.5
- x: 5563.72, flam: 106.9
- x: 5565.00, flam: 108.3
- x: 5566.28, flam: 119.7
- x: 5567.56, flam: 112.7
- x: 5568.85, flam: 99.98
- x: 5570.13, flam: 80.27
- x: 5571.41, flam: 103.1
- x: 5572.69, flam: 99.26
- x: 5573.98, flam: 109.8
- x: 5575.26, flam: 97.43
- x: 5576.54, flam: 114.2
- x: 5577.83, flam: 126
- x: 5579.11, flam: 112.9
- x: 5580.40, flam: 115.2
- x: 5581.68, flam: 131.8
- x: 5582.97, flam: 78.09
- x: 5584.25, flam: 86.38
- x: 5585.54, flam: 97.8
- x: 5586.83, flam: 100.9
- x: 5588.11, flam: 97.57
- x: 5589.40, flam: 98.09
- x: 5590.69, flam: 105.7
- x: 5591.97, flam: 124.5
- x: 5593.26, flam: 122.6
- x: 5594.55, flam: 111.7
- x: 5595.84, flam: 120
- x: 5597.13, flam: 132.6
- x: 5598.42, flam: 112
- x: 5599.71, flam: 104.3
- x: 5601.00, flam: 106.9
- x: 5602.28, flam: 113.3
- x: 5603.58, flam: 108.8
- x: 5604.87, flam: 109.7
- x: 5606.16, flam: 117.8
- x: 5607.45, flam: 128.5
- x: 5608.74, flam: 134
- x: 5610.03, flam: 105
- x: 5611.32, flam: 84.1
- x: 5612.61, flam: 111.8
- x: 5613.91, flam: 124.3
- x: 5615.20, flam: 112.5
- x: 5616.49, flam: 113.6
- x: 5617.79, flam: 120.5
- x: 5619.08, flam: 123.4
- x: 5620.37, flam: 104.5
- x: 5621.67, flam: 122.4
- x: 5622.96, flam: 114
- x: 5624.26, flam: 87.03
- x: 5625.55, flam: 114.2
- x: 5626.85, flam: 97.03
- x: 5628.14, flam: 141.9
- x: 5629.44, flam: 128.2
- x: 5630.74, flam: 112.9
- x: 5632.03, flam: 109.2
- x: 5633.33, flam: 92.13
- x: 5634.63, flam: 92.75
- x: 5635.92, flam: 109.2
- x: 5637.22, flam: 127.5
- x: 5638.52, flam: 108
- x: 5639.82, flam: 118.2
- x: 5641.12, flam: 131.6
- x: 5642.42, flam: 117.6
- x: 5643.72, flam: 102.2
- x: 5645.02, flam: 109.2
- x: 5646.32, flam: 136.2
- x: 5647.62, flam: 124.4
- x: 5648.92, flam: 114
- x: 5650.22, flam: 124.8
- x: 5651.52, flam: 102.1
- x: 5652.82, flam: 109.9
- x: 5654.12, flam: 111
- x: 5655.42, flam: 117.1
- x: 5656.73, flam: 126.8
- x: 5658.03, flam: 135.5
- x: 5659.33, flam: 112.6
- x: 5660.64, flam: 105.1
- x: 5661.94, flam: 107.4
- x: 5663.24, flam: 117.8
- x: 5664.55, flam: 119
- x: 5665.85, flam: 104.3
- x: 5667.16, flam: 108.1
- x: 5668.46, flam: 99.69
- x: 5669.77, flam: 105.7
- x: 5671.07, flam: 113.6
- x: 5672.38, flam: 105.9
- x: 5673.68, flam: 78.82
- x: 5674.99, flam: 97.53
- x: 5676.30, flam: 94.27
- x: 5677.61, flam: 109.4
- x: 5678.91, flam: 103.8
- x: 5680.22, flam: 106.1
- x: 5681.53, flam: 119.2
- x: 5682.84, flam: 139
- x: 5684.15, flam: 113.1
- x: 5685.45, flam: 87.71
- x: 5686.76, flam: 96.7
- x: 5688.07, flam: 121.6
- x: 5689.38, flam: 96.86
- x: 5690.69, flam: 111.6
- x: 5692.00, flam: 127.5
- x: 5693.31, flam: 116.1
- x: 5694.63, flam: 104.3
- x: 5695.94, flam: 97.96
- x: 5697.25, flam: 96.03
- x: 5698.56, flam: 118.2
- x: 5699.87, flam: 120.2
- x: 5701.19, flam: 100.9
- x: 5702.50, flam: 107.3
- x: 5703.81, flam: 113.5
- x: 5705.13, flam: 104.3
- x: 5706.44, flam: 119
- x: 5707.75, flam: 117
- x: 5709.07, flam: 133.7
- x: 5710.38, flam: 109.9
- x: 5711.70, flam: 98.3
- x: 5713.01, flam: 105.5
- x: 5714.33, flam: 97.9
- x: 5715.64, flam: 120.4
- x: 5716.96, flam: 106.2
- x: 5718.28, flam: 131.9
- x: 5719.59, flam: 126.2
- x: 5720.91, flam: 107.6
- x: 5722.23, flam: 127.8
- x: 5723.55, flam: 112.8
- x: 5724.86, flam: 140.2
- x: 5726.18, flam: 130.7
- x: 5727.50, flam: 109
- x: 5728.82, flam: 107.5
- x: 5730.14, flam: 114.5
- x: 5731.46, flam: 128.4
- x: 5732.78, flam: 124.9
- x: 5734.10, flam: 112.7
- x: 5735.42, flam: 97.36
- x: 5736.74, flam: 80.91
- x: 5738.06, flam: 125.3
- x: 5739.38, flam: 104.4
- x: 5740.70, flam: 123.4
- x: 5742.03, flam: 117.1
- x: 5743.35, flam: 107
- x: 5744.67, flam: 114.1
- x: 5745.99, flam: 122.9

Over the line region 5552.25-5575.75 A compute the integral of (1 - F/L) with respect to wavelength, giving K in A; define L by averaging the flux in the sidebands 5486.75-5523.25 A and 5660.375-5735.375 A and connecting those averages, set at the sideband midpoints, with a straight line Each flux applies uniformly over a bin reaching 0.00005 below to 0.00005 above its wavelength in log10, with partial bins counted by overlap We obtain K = 0.9 A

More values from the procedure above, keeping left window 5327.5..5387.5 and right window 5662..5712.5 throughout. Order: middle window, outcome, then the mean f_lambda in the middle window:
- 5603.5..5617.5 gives -0.59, 114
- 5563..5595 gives 0.94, 106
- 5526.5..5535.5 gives 0.59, 103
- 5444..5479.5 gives -0.75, 113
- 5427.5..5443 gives 0.43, 108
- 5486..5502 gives 0.66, 106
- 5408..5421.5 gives 0.65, 106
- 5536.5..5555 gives 0.37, 108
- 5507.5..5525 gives -0.55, 114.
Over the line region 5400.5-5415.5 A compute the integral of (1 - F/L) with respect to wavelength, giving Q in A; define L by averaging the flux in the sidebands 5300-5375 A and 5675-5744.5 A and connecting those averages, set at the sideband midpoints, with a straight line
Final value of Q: 0.0 A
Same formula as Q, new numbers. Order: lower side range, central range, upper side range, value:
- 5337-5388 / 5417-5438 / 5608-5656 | 1.2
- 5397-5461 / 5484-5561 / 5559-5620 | 0.4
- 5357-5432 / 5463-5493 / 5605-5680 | -1.0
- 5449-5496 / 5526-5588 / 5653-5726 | 3.4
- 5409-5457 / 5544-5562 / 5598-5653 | 0.7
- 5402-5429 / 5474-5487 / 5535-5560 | -0.8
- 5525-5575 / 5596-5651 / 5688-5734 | -2.3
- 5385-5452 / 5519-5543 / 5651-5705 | 0.6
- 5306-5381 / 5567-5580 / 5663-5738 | 0.6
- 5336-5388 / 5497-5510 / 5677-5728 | 0.6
